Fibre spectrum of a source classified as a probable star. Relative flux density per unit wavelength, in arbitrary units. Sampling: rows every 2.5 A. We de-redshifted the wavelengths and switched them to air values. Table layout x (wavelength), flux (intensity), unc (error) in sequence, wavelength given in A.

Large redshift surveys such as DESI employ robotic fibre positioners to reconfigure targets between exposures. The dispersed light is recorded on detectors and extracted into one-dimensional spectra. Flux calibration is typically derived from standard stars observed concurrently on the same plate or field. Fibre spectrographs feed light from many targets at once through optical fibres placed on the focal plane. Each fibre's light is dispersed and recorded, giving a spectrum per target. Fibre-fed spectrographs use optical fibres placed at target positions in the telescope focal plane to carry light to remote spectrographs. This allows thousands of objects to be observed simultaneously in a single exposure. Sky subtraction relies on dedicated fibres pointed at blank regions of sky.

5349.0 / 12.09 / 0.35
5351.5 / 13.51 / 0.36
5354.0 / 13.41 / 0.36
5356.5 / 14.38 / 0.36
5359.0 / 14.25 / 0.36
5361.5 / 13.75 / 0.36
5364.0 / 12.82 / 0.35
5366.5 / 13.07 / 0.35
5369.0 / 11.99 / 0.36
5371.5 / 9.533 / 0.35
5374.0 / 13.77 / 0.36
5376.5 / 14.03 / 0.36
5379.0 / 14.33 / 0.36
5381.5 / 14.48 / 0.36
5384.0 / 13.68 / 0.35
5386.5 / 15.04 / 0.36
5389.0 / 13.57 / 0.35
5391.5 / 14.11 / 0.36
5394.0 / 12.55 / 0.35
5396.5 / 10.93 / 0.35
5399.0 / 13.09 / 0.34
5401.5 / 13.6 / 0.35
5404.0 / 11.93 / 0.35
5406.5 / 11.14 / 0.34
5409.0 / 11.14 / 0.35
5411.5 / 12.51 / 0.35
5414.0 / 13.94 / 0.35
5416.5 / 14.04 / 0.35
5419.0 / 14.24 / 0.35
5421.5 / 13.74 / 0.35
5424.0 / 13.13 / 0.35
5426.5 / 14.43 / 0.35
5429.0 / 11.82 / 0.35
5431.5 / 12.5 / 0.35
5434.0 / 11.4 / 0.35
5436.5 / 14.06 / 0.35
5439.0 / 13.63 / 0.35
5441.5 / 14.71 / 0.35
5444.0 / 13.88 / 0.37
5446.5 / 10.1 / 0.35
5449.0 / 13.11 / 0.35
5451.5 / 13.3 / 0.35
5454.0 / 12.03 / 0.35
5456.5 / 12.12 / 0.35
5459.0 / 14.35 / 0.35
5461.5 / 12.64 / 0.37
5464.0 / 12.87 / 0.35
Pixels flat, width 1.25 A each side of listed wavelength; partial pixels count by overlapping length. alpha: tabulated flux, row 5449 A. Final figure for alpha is 13.11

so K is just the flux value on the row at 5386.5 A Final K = 15.04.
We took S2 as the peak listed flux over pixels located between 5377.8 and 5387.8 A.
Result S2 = 15.04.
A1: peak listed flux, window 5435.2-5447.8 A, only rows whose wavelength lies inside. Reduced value 14.71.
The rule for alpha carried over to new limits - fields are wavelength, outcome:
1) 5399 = 13.09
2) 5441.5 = 14.71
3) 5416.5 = 14.04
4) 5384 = 13.68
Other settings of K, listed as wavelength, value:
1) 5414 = 13.94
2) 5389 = 13.57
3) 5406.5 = 11.14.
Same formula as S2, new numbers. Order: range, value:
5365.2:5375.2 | 13.77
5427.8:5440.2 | 14.06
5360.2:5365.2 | 13.75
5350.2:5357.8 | 14.38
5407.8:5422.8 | 14.24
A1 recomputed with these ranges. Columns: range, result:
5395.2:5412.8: 13.6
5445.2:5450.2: 13.11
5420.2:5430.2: 14.43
